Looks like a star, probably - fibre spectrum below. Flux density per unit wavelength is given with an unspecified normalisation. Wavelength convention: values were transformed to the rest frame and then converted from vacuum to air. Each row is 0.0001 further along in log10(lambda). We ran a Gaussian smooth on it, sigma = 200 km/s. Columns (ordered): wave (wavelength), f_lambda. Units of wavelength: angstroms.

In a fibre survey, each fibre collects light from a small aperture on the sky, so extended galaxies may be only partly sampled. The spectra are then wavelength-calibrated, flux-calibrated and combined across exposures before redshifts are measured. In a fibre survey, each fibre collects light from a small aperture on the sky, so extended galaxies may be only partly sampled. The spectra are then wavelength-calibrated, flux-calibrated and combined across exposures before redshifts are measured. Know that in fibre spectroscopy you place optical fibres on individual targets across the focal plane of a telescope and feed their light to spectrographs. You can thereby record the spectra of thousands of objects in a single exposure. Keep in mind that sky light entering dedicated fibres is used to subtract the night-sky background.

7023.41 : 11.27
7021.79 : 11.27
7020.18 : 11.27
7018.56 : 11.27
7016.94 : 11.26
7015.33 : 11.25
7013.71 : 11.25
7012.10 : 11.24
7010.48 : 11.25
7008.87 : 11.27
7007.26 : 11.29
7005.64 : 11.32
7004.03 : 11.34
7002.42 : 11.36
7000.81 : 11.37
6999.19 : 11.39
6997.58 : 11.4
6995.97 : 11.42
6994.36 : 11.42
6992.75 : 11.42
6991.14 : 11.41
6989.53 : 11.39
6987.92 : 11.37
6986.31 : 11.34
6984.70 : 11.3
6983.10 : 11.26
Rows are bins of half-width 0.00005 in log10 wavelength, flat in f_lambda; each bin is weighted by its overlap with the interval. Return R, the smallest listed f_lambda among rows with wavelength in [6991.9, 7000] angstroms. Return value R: 11.39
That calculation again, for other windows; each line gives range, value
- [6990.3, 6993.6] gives 11.41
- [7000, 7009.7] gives 11.27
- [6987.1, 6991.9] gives 11.37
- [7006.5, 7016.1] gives 11.24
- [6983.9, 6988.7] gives 11.3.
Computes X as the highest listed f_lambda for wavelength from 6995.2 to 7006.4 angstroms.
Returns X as 11.42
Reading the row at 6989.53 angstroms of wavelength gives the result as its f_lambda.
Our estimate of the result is 11.39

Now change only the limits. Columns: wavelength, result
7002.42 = 11.36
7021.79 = 11.27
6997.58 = 11.4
